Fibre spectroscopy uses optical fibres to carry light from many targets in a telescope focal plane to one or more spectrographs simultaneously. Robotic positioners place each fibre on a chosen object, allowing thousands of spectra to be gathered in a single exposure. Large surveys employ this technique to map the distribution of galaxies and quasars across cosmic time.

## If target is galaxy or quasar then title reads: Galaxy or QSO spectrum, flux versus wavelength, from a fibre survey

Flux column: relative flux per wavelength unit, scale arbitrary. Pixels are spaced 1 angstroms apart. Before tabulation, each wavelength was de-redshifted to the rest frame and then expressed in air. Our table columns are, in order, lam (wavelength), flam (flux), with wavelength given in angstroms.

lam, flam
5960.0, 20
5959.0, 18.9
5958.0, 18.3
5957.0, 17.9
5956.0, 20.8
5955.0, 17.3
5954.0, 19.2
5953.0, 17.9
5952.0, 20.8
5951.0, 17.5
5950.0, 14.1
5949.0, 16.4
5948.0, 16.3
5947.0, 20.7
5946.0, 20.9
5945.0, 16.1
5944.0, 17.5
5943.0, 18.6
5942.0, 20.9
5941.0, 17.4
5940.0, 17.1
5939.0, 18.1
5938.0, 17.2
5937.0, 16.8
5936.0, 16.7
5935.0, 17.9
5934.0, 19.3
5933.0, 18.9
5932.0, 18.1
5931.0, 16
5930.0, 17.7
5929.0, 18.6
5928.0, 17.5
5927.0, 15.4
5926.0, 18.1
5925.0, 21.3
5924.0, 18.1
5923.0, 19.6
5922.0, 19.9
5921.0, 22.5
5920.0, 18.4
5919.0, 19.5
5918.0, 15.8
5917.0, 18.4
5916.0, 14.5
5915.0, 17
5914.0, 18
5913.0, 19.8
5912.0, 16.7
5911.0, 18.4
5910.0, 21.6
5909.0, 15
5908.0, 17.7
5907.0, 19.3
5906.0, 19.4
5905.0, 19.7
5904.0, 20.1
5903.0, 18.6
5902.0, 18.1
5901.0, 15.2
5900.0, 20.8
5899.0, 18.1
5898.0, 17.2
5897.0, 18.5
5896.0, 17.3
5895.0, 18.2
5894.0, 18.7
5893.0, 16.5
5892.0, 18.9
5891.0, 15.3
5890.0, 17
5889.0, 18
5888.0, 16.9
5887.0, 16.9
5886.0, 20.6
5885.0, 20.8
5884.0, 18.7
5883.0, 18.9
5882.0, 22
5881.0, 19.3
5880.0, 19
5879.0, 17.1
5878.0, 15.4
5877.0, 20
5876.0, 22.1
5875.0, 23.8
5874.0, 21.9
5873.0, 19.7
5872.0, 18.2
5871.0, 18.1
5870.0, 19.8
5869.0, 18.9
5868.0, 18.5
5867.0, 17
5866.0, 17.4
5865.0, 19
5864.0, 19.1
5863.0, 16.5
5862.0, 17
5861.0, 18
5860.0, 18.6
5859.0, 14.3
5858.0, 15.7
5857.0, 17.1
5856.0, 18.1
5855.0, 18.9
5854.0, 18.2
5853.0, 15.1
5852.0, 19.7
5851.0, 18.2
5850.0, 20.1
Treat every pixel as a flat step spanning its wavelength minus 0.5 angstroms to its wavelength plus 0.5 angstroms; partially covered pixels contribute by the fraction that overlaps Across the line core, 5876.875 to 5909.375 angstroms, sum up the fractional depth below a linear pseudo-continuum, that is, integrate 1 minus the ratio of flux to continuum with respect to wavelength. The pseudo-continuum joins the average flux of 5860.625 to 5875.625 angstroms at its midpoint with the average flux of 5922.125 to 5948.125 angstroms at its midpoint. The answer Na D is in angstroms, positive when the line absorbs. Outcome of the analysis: 0.6 angstroms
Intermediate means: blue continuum 18.9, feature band 18.3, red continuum 18.2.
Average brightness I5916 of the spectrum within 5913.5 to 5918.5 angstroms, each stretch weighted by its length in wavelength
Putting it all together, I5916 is 16.7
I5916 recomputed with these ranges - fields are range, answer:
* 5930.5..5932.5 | 17.1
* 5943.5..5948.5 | 18.3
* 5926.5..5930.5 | 17.3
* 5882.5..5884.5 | 18.8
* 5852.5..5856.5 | 17.6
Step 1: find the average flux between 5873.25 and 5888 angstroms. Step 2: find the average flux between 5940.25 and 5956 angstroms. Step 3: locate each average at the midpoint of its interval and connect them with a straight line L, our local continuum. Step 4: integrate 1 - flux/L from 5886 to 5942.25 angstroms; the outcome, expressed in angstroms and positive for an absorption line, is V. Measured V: 2.4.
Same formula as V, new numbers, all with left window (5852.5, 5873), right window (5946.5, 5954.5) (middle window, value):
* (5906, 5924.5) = -0.6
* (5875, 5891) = -1.0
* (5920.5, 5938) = -0.5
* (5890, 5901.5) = 0.1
